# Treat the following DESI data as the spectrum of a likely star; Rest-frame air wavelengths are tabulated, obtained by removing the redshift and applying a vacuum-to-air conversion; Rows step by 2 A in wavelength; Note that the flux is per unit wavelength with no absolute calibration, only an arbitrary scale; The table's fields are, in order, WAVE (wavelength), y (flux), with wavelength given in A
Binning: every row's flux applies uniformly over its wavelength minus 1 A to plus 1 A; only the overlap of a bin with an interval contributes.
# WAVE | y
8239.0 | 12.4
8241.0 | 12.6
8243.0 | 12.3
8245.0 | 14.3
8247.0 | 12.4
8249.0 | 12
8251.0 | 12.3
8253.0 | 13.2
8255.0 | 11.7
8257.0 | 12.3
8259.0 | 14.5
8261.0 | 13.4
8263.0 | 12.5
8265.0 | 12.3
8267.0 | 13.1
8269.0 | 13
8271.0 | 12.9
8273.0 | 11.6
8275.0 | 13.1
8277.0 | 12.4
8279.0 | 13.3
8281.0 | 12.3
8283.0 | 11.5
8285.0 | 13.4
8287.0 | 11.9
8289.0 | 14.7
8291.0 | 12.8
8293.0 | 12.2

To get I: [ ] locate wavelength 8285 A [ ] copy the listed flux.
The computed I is 13.4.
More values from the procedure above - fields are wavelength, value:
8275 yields 13.1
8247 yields 12.4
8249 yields 12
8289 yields 14.7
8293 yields 12.2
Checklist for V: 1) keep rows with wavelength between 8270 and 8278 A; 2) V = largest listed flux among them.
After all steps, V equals 13.1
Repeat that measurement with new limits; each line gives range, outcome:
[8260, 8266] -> 13.4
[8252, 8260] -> 14.5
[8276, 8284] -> 13.3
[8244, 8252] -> 14.3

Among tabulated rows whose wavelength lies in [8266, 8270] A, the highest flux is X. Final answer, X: 13.1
